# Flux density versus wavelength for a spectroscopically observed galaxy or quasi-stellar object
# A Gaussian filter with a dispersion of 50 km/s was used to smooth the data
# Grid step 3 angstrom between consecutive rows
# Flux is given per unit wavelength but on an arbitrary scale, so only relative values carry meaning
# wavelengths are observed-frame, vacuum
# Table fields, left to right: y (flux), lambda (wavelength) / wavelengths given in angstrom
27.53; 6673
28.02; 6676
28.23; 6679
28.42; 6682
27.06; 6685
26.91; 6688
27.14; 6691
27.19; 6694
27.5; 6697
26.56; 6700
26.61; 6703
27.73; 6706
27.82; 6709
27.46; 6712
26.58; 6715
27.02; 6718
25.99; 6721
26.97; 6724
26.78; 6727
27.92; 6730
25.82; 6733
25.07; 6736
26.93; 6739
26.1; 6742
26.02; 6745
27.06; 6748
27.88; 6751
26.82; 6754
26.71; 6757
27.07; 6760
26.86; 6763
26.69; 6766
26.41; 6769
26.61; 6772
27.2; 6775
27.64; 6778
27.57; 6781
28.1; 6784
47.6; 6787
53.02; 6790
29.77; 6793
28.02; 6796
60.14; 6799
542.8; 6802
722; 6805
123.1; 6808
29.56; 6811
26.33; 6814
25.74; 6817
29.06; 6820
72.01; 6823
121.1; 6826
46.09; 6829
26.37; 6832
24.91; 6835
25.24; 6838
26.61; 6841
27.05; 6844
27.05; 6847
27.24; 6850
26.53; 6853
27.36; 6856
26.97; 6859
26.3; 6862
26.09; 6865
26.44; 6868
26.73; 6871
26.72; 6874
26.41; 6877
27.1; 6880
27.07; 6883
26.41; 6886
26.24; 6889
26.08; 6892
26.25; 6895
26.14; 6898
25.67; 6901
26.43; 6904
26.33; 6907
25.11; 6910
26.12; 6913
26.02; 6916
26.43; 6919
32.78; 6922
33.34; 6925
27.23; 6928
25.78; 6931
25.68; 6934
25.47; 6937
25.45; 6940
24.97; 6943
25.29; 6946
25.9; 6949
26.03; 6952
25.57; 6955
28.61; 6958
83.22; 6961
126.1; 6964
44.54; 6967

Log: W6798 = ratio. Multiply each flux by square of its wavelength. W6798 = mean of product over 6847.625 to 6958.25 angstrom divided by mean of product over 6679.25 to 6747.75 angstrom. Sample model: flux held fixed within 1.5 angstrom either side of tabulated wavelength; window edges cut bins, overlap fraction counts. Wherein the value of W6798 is 1.0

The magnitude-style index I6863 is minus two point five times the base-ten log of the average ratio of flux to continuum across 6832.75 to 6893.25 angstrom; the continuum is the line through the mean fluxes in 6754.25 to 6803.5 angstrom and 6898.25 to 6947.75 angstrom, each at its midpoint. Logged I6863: 0.49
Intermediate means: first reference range 63.6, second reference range 26.7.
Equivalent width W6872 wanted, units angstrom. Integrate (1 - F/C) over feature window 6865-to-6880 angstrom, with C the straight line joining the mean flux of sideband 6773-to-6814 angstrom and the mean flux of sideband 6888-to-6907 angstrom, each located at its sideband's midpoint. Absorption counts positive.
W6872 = 7.1 angstrom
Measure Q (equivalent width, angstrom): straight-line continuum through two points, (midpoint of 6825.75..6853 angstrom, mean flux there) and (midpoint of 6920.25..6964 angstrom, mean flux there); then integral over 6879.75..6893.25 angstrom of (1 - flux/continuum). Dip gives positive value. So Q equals 3.1 angstrom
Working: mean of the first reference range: 34.6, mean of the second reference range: 34.3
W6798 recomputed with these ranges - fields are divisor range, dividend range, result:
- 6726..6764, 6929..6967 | 1.56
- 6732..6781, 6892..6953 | 1.05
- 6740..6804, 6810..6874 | 0.57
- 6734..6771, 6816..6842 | 1.72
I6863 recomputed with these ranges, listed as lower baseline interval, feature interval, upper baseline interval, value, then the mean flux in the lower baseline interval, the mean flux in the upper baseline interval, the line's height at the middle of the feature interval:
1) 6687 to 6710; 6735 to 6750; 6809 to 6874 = 0.12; 27.2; 34.8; 29.5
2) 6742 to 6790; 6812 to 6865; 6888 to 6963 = -0.21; 29.1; 29.6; 29.3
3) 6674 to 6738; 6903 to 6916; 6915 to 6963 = 0.19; 27.1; 31.5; 31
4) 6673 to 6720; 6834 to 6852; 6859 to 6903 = 0.01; 27.3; 26.4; 26.6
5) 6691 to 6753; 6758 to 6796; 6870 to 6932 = -0.16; 26.9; 27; 26.9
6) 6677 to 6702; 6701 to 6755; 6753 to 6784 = 0.02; 27.4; 27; 27.2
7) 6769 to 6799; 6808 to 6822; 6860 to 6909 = -0.24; 33.9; 26.4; 31.6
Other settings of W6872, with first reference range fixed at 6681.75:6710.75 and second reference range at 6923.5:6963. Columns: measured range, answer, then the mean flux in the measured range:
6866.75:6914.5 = 7.3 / 26.3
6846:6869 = 2.8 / 26.7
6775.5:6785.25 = 0.4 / 27.7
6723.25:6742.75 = 1.0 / 26.5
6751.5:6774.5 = 1.4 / 26.8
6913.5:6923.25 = 1.1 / 28.1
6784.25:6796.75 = -4.3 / 39.1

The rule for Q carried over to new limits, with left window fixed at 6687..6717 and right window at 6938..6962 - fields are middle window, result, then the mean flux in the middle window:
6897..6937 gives 5.4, 27.1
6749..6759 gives 0.4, 27.1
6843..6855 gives 1.2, 27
